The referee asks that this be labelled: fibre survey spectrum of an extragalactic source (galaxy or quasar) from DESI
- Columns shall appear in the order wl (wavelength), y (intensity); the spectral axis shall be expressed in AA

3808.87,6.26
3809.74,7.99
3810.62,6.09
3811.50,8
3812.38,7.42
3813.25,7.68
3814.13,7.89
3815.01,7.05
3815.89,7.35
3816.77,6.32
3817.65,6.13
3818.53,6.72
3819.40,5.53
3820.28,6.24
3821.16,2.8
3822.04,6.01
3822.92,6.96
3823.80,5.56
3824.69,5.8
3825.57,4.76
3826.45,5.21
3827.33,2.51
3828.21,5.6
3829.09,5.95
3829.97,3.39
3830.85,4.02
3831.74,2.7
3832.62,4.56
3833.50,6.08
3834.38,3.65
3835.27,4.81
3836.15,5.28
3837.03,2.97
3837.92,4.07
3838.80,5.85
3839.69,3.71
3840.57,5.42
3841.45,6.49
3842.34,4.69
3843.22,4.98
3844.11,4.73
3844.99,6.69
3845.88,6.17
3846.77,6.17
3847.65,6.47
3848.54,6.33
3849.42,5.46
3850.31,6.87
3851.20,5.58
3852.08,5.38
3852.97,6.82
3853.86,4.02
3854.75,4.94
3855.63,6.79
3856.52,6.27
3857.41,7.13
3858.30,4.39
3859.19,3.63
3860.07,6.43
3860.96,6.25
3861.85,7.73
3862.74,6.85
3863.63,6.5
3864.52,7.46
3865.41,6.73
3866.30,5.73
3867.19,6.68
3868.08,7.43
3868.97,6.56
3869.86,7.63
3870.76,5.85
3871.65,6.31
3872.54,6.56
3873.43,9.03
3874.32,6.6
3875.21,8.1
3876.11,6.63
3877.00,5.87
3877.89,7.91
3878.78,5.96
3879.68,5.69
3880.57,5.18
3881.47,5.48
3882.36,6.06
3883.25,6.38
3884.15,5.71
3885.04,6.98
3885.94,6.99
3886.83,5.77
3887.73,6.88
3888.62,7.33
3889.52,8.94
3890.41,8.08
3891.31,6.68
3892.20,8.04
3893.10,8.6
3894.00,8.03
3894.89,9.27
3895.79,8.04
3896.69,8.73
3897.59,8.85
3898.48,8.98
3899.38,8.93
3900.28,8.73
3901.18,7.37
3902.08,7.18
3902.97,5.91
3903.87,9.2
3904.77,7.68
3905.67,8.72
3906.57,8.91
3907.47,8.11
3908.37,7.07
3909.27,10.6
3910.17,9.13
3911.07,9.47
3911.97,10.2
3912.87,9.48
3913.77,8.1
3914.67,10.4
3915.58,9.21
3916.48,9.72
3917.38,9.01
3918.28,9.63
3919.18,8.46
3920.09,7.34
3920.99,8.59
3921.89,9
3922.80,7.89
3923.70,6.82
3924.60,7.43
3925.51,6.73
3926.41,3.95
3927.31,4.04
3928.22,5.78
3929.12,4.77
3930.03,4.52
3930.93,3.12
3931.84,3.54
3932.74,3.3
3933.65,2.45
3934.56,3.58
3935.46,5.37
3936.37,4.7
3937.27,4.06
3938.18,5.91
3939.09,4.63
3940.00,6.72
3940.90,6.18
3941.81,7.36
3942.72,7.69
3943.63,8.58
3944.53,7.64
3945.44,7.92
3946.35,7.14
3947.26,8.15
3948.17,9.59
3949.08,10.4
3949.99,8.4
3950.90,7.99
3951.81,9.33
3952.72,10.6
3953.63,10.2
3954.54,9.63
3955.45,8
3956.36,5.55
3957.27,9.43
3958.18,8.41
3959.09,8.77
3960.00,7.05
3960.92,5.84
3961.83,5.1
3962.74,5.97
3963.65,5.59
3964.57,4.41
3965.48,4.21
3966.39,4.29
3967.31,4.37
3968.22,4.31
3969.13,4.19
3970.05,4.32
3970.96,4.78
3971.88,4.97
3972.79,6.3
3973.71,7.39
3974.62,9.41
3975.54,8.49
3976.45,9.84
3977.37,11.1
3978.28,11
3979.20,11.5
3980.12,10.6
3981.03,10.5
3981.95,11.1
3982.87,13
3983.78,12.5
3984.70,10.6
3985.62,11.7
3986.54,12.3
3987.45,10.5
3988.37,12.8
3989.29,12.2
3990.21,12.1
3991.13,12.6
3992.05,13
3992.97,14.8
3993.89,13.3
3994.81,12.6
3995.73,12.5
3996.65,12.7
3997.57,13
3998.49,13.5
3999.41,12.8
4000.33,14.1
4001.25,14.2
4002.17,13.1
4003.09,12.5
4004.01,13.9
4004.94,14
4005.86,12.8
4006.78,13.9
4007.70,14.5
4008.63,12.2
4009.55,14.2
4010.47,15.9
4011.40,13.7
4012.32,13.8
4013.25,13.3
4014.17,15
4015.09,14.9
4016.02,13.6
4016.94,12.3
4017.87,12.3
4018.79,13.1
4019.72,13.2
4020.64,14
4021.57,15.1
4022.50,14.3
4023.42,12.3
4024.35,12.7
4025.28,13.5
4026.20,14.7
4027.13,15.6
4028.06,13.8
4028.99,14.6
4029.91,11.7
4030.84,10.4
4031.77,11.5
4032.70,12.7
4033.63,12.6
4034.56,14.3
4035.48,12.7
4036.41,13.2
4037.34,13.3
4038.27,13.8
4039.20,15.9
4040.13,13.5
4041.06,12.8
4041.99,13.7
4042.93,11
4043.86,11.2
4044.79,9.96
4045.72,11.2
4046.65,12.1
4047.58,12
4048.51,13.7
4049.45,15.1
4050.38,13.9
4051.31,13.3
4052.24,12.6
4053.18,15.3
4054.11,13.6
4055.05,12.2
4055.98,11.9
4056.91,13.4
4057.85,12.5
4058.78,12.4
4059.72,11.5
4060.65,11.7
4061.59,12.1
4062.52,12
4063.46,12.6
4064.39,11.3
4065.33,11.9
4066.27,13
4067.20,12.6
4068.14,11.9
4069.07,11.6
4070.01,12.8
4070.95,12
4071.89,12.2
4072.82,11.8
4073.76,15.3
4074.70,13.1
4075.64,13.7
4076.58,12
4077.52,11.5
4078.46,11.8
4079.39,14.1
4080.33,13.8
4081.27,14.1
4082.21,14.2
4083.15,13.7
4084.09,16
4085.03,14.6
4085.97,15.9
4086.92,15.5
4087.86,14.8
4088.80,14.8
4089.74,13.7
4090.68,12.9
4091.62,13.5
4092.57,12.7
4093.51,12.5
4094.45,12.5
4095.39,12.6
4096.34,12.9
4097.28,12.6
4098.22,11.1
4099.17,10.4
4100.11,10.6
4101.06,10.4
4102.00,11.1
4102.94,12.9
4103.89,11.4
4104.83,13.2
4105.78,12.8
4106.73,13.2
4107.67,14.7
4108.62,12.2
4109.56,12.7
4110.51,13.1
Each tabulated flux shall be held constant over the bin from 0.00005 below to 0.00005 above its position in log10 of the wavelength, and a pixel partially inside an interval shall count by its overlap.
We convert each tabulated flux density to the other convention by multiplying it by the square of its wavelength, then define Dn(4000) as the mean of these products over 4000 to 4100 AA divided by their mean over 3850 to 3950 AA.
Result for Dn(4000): 2.02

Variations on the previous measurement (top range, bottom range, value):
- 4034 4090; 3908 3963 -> 1.91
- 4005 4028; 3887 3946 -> 1.98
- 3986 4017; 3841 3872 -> 2.34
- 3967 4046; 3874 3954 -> 1.73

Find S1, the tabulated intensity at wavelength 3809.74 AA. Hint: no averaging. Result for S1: 7.99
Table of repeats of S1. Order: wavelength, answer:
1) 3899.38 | 8.93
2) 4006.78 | 13.9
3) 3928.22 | 5.78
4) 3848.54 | 6.33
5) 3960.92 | 5.84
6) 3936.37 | 4.7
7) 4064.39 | 11.3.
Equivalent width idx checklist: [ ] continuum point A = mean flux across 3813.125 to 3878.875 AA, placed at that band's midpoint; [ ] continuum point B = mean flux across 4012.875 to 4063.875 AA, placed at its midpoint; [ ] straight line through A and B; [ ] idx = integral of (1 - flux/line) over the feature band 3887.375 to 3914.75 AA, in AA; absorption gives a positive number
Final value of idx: -1.7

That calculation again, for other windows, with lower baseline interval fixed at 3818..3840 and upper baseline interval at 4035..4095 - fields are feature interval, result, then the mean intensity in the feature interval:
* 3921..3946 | 8.0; 5.75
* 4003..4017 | -3.4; 13.9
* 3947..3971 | 5.8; 7.02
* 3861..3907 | -3.6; 7.27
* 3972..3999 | -2.9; 11.4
